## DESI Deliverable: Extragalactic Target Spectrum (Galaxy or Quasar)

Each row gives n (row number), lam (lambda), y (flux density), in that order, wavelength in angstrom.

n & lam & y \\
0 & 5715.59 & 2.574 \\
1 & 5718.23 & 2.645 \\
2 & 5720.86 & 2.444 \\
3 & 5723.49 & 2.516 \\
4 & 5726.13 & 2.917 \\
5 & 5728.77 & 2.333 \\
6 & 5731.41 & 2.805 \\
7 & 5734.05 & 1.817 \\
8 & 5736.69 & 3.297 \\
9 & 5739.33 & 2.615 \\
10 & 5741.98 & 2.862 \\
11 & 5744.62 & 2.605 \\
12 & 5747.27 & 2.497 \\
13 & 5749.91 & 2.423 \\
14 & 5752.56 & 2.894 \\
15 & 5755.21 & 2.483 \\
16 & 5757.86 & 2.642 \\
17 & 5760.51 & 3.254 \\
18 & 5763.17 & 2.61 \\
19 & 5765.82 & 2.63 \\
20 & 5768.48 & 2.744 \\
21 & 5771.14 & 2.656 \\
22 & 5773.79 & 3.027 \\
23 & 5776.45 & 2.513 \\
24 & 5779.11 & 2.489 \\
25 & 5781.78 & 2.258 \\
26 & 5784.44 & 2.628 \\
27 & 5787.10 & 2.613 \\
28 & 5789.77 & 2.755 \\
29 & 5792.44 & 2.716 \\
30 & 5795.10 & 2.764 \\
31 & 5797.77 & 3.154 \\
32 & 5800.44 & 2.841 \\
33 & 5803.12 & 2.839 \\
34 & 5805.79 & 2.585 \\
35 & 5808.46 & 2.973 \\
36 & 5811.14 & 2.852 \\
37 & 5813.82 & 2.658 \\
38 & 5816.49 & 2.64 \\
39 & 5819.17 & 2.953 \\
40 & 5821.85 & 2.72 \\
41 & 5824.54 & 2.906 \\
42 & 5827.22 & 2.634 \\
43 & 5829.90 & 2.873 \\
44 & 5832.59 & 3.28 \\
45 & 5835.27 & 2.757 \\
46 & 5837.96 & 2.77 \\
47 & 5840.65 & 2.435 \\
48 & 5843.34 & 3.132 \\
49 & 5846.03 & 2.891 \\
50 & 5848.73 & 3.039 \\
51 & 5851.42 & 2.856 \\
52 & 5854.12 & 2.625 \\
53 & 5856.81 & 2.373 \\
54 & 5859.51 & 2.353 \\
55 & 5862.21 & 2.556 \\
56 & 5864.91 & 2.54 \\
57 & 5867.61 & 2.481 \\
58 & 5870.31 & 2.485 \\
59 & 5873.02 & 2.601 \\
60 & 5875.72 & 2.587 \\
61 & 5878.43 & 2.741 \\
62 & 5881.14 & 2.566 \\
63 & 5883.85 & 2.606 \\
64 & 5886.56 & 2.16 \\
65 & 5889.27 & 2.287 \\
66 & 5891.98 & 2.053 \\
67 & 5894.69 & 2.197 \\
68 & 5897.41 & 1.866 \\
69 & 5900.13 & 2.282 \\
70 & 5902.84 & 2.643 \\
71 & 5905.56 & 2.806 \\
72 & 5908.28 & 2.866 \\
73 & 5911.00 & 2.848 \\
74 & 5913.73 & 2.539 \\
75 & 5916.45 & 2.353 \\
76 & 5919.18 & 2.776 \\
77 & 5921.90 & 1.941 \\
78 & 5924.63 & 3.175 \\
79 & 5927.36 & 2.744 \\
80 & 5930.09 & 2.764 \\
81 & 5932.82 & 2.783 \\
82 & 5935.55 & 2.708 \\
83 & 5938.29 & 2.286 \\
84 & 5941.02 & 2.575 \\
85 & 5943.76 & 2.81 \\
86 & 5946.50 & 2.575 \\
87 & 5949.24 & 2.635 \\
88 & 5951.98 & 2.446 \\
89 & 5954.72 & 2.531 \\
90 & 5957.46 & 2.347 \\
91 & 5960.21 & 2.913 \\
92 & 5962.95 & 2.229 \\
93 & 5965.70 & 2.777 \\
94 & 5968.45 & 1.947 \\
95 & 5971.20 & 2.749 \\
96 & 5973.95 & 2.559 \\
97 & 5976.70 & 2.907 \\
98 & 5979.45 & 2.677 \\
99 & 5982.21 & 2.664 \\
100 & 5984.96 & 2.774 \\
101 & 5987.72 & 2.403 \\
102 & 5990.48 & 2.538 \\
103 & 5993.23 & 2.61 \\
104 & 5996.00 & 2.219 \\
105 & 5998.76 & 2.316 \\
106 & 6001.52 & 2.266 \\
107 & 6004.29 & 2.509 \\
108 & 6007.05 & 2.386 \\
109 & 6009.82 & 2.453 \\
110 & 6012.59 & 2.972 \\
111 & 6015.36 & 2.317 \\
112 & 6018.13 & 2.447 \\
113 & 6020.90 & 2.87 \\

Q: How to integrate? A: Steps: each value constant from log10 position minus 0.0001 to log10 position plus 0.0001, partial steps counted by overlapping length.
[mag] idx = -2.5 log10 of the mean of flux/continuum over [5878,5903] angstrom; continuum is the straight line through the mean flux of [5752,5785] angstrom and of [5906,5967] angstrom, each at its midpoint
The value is 0.14 mag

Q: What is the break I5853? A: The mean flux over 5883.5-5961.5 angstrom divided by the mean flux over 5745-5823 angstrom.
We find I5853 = 0.9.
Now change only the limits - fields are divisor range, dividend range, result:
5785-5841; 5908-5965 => 0.93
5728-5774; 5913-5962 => 0.97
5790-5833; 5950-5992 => 0.91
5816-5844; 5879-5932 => 0.89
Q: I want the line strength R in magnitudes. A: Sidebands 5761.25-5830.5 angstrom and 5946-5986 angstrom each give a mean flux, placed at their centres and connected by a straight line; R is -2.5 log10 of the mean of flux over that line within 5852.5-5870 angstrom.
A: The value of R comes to 0.08 mag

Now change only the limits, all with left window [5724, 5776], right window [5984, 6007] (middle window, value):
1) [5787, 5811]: -0.072 mag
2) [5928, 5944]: -0.061 mag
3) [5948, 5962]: -0.035 mag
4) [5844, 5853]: -0.136 mag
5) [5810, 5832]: -0.073 mag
